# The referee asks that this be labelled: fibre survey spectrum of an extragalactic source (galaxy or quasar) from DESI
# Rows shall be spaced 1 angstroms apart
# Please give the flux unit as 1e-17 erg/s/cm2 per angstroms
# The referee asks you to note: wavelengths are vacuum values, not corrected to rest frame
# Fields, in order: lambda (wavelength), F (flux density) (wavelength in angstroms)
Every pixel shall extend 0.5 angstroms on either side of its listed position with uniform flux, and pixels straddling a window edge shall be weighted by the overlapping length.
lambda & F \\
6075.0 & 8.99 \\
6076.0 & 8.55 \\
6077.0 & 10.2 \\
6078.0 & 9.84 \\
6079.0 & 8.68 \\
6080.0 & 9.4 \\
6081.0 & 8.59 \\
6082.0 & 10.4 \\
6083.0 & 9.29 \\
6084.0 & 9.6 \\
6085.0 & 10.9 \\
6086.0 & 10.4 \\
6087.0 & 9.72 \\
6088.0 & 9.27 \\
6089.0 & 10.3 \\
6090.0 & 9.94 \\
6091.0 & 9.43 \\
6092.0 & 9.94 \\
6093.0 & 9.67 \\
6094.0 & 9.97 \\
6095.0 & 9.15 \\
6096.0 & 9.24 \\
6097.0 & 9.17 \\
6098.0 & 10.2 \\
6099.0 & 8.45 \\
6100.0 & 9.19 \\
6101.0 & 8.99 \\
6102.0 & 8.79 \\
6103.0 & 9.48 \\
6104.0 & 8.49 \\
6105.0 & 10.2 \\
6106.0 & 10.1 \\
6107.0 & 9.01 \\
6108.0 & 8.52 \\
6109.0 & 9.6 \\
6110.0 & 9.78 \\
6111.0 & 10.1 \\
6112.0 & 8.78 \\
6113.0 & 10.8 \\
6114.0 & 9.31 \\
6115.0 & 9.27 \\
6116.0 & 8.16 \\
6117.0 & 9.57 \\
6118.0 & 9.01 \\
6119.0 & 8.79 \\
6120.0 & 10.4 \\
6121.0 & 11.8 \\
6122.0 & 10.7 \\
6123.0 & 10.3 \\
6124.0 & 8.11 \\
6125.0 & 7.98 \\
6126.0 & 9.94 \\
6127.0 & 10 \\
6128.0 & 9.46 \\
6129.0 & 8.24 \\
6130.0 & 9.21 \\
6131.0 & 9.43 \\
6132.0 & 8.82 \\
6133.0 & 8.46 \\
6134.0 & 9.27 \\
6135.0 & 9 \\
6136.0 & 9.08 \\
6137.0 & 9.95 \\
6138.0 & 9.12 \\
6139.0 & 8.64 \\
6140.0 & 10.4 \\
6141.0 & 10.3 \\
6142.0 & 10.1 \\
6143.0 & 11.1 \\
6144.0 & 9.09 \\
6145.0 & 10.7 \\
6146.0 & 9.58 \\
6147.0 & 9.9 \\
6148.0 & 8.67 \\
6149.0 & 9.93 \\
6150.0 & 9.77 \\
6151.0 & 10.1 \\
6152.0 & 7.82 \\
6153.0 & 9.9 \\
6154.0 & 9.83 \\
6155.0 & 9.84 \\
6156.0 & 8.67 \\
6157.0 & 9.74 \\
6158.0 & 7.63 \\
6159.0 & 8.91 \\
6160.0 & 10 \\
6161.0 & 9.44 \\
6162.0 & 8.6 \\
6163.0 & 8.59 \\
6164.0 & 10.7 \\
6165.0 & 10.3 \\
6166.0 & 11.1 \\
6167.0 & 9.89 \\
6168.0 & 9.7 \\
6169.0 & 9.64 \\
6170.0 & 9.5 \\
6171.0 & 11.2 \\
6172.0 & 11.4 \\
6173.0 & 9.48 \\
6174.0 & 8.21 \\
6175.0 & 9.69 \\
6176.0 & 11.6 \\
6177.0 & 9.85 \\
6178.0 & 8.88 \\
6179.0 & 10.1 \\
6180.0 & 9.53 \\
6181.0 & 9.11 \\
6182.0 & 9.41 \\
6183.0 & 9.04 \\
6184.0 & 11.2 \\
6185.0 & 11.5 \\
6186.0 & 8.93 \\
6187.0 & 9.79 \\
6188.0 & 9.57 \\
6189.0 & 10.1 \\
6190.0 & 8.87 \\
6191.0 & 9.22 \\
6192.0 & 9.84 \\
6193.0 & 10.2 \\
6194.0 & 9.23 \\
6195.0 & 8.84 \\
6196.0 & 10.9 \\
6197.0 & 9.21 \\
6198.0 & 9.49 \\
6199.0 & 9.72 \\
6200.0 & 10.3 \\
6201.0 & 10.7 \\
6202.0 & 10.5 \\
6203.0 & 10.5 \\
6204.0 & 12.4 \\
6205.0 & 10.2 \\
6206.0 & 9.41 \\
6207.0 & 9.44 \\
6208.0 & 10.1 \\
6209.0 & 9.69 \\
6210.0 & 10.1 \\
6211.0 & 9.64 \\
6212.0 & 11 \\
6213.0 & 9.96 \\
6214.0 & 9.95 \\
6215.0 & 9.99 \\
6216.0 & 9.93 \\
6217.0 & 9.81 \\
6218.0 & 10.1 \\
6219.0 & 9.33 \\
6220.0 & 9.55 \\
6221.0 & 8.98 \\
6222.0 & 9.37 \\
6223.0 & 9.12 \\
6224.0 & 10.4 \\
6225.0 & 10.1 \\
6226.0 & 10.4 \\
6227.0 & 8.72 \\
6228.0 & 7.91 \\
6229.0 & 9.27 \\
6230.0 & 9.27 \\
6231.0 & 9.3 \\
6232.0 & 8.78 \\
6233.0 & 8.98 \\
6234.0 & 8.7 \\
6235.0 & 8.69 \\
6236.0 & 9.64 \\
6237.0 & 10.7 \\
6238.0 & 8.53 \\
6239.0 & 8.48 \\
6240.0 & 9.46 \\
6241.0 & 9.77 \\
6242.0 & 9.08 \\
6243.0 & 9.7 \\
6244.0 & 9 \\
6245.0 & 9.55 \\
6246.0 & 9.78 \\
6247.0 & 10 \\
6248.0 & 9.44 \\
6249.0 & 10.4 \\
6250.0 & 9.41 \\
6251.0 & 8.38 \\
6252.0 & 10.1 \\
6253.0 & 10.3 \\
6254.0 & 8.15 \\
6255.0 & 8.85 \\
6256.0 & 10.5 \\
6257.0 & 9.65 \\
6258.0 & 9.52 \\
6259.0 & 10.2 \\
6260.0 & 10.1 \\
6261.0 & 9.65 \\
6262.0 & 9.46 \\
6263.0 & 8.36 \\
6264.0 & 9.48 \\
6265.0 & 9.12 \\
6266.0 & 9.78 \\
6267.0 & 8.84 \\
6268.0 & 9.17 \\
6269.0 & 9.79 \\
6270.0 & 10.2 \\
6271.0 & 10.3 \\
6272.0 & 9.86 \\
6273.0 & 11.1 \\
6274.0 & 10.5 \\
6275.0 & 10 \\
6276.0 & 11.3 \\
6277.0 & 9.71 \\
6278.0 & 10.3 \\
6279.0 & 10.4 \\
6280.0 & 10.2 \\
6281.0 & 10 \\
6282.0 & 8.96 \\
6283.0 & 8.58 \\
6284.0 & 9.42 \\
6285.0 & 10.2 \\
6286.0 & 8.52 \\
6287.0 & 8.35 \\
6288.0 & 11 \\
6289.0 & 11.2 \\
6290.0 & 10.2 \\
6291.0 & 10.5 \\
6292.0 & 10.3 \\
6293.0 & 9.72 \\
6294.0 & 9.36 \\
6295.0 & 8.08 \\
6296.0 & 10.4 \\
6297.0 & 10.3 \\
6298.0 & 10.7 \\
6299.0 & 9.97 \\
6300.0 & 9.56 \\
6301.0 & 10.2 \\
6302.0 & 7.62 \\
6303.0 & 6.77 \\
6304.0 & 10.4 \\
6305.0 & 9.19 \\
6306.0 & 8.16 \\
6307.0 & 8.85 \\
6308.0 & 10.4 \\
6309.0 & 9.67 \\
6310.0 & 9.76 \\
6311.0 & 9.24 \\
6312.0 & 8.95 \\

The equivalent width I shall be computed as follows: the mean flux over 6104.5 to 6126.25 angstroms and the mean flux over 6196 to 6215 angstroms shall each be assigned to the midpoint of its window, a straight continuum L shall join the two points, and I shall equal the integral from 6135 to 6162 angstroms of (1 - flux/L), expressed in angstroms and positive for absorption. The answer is 0.69 angstroms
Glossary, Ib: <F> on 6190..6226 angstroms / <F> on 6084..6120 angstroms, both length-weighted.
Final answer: 1.04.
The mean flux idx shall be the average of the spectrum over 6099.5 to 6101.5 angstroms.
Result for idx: 9.09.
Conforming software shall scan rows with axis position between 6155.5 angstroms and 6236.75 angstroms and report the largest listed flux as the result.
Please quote 12.4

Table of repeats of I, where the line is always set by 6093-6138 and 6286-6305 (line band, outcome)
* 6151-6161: 0.24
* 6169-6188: -0.85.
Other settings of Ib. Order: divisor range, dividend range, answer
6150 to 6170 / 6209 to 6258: 1.00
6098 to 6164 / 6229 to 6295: 1.02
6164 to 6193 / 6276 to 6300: 1.00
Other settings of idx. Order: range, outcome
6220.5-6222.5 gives 9.18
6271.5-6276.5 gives 10.6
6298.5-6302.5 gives 9.34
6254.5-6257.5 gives 9.67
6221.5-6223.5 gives 9.24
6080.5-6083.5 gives 9.43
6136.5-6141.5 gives 9.68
